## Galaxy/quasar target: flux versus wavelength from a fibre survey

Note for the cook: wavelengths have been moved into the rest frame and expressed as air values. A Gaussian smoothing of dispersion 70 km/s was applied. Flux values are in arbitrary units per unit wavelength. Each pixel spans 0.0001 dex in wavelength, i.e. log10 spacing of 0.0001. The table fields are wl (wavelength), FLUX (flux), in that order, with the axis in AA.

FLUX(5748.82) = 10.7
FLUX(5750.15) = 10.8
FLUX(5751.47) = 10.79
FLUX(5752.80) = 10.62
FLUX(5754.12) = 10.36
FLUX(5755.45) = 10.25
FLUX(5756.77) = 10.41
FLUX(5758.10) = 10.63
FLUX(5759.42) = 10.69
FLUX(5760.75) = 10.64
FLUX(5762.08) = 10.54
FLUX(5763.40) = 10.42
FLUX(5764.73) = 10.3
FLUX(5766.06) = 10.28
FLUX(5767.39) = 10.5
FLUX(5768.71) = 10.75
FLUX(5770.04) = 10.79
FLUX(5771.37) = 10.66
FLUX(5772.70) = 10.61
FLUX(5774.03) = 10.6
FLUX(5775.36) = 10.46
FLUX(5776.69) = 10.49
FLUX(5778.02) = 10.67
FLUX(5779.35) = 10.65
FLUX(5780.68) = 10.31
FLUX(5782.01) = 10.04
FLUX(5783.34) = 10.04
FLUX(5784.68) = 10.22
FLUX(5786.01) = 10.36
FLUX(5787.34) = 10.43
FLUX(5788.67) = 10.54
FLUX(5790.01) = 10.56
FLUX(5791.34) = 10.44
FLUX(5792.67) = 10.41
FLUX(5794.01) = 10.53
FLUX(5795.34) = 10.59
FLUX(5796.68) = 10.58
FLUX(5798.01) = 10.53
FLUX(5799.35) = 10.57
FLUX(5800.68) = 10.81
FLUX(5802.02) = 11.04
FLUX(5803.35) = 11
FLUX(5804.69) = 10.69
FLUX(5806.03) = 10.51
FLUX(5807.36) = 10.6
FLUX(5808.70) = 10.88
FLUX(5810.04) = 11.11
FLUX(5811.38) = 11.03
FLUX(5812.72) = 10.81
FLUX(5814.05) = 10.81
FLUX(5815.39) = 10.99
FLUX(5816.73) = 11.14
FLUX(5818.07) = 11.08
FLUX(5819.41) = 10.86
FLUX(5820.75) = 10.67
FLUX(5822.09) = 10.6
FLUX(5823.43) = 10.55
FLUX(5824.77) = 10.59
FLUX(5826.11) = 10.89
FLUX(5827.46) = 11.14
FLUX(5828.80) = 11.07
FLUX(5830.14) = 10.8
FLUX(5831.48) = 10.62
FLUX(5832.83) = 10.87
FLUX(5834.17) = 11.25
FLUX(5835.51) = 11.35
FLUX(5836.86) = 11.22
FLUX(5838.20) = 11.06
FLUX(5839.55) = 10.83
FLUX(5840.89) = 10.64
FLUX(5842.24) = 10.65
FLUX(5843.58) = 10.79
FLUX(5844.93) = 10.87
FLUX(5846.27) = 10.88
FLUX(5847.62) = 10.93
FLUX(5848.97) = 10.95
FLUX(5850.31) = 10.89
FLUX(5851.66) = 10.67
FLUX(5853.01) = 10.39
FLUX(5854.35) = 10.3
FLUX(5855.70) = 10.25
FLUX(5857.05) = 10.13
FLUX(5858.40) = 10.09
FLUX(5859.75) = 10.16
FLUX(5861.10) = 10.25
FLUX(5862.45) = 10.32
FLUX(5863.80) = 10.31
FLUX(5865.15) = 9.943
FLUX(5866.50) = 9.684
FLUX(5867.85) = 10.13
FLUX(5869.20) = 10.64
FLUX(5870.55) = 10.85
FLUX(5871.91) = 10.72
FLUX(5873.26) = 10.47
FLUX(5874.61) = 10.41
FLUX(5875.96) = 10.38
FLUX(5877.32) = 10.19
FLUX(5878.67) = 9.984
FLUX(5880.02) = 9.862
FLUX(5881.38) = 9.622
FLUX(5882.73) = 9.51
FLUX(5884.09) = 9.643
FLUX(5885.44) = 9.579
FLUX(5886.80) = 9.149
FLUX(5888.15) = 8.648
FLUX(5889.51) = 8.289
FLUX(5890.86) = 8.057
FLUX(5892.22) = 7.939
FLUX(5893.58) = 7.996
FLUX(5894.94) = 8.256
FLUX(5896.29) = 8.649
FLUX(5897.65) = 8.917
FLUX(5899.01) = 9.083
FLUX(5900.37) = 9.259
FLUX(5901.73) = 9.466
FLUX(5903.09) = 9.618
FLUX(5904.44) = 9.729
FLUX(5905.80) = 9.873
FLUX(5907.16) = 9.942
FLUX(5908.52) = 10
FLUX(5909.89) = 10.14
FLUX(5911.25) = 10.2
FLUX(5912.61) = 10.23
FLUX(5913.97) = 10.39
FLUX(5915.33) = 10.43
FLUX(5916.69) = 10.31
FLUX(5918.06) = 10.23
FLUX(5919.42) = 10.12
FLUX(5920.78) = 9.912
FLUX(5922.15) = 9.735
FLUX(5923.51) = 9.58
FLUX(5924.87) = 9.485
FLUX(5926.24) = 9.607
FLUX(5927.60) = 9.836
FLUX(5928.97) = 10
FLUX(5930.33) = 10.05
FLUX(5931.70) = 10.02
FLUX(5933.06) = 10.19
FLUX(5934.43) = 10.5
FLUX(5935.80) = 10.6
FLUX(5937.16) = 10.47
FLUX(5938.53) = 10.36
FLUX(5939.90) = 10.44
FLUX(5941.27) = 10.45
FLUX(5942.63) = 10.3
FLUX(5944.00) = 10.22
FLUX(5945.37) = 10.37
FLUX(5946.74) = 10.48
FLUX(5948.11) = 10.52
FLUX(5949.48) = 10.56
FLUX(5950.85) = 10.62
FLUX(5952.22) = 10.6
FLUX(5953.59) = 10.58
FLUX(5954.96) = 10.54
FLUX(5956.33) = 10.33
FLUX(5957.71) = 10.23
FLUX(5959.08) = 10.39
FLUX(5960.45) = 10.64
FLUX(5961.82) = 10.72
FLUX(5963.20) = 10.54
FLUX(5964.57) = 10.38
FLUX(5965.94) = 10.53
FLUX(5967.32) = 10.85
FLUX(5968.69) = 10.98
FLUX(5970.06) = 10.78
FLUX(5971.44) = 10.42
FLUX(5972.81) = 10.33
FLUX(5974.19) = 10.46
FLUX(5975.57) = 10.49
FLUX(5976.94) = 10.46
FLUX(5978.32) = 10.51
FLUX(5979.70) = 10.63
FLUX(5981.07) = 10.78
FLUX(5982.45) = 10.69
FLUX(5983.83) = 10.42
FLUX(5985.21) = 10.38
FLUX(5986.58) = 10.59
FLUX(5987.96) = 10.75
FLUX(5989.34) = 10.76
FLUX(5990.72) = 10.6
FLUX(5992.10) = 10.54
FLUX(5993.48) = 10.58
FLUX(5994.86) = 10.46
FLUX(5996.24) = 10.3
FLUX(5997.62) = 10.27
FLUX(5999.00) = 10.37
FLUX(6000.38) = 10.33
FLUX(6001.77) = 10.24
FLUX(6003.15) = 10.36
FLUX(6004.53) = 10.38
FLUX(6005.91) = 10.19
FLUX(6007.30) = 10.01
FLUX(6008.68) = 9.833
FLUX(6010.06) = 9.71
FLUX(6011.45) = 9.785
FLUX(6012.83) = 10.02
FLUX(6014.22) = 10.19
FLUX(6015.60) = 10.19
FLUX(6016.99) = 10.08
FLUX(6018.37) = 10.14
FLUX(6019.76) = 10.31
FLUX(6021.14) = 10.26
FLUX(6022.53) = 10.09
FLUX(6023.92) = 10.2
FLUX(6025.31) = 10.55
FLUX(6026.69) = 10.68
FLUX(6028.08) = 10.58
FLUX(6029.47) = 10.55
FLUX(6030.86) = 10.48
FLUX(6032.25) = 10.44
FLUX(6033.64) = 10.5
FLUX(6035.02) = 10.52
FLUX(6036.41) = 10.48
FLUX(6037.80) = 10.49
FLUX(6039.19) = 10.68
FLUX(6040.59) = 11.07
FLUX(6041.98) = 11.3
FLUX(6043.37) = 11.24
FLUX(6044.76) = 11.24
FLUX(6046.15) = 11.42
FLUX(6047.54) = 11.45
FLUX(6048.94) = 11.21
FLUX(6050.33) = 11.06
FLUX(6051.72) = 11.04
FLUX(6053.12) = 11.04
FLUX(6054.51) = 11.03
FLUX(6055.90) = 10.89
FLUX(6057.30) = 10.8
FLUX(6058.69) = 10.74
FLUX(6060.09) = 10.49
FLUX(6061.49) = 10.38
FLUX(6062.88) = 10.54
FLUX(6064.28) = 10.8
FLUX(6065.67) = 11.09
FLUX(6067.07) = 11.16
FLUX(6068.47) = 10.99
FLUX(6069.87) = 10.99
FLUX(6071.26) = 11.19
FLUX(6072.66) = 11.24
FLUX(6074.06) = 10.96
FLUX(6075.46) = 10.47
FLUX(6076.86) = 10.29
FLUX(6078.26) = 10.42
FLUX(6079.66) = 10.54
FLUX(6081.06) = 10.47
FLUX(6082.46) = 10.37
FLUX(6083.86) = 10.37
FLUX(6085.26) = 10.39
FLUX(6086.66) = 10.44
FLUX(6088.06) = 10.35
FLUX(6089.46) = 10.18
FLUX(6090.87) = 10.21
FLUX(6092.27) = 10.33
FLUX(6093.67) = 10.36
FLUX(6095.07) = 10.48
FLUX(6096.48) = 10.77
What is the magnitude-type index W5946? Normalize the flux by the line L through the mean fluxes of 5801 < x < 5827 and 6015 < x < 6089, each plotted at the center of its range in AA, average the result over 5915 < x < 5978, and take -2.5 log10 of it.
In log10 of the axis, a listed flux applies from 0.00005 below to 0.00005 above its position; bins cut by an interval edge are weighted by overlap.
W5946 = 0.04 mag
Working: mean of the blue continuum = 10.8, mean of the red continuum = 10.7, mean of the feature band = 10.3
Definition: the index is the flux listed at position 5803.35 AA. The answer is 11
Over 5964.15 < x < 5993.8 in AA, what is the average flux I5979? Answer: 10.6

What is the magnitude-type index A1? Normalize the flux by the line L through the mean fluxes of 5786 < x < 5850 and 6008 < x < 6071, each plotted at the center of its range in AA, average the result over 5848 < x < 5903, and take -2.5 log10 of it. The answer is 0.11 mag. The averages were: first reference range 10.8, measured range 9.75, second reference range 10.6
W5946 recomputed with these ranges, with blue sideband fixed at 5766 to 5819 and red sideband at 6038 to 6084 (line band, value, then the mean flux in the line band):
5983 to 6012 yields 0.05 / 10.3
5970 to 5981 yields 0.03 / 10.5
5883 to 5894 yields 0.23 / 8.71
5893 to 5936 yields 0.10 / 9.76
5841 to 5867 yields 0.02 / 10.5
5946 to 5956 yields 0.02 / 10.6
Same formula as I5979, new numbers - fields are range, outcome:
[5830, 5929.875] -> 10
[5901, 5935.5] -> 9.99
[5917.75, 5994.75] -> 10.4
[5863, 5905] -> 9.52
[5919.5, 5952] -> 10.2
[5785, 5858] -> 10.8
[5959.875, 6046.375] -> 10.5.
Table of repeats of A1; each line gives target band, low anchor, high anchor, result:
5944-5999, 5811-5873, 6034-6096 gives 0.02 mag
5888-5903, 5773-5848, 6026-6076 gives 0.24 mag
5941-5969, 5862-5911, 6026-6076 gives -0.04 mag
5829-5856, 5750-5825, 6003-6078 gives -0.02 mag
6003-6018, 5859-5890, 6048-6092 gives 0.04 mag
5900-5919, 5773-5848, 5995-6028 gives 0.05 mag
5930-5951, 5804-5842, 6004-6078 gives 0.04 mag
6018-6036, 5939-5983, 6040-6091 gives 0.03 mag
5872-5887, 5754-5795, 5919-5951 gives 0.04 mag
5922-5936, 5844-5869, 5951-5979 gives 0.06 mag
